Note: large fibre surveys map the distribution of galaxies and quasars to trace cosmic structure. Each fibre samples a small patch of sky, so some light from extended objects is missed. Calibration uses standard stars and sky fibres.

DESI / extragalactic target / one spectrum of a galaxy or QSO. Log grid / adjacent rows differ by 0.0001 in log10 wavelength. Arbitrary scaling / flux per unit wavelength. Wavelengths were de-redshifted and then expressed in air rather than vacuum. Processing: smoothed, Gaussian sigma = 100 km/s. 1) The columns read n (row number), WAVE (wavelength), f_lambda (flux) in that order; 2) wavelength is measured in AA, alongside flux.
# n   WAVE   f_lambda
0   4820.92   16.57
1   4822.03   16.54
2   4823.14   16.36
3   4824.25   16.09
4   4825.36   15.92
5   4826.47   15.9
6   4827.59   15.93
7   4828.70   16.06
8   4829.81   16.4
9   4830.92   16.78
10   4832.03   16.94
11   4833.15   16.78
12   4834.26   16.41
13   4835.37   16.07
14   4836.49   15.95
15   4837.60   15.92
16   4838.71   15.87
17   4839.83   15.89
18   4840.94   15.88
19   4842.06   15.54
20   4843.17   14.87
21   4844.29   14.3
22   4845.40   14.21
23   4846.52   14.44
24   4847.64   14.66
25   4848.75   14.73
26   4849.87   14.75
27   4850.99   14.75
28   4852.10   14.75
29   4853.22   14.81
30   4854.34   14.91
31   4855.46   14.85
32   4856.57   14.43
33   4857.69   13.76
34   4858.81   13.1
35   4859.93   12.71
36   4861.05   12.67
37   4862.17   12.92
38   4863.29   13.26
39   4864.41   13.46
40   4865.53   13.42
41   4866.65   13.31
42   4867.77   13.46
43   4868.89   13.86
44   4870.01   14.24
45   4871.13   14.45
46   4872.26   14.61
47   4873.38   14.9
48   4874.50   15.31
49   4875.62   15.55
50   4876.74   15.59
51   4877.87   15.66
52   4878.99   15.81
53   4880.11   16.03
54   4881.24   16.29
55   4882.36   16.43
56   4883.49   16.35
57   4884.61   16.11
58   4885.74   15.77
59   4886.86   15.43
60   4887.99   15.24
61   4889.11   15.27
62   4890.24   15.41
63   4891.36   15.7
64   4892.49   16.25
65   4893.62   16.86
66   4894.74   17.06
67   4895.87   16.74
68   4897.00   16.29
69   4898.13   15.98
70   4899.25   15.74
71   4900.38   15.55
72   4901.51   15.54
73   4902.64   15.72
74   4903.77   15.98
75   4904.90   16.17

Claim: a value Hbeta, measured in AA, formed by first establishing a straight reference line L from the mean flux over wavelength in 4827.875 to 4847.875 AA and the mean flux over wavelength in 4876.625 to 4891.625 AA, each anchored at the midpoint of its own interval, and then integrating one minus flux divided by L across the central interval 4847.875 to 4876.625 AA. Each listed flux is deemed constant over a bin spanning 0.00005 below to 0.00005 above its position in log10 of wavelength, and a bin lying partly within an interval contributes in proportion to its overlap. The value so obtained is 3.0 AA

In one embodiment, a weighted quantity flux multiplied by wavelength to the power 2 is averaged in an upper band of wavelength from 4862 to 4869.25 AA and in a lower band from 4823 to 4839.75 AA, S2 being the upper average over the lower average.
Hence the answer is 0.8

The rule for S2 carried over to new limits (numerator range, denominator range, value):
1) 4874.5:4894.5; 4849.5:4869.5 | 1.16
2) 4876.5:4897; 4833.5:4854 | 1.07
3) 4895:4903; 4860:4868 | 1.23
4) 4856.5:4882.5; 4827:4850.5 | 0.93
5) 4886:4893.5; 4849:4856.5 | 1.07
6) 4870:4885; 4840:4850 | 1.06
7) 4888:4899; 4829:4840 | 1.01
